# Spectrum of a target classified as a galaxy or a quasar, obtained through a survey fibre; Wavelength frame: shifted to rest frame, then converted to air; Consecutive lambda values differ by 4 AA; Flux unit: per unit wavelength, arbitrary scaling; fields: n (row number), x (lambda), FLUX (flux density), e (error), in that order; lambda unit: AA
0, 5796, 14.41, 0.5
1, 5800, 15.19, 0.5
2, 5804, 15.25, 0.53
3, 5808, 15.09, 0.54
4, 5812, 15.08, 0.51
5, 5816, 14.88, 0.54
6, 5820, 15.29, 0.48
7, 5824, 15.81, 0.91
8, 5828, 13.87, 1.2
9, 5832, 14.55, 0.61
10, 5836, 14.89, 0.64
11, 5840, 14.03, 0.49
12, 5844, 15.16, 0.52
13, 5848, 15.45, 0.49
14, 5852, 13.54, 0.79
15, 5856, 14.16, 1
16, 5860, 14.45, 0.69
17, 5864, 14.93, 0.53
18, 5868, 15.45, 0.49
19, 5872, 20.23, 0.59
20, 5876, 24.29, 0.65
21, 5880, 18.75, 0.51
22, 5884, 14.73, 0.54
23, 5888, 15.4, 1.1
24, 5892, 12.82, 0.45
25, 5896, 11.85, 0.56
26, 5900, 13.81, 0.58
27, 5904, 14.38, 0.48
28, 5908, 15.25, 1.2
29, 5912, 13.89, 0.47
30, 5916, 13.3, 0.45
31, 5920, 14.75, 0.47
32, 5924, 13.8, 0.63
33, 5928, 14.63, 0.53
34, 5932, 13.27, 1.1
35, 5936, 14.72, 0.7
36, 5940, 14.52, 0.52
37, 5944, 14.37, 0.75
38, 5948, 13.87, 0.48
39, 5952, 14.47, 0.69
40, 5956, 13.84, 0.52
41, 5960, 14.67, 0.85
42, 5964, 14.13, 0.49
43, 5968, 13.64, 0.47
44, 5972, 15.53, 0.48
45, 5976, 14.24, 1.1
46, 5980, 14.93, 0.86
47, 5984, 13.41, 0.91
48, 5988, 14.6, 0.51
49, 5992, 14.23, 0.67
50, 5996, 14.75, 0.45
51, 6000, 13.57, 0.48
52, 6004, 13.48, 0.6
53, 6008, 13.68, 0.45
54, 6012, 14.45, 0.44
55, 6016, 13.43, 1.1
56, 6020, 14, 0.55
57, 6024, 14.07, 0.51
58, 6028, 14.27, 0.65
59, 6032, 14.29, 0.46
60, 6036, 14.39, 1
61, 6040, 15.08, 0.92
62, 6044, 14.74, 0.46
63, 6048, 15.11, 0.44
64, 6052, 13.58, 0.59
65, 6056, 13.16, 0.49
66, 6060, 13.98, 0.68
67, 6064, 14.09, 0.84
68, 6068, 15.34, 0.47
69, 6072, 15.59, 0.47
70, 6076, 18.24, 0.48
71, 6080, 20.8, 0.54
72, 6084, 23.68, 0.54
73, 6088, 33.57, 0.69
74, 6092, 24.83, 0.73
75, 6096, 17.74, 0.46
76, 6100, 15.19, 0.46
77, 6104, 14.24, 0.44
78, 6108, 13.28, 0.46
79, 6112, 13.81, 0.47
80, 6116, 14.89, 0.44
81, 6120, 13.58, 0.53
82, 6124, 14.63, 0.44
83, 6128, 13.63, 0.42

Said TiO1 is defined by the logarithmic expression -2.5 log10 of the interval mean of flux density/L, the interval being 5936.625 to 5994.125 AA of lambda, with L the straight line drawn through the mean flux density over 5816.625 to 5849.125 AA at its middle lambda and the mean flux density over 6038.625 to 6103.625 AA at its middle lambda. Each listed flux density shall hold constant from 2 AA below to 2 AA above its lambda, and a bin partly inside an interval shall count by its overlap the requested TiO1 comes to 0.15 mag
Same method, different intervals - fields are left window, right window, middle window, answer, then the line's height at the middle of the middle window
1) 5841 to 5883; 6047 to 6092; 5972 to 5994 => 0.22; 17.6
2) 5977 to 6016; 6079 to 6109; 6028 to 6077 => 0.21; 17.9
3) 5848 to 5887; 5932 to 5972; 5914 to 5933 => 0.08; 15.1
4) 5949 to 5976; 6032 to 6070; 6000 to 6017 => 0.05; 14.4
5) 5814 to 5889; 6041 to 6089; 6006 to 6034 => 0.21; 17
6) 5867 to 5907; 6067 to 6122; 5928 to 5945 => 0.17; 16.7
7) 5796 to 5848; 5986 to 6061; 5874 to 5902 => -0.09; 14.7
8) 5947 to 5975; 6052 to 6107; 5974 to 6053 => 0.13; 16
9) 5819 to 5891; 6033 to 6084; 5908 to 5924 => 0.12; 15.8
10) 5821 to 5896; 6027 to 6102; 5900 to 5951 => 0.14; 16.1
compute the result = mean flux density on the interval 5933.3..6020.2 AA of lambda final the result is 14.2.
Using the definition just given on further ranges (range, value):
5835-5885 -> 16.2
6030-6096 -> 17.5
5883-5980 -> 14.2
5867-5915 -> 15.9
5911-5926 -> 13.9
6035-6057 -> 14.4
